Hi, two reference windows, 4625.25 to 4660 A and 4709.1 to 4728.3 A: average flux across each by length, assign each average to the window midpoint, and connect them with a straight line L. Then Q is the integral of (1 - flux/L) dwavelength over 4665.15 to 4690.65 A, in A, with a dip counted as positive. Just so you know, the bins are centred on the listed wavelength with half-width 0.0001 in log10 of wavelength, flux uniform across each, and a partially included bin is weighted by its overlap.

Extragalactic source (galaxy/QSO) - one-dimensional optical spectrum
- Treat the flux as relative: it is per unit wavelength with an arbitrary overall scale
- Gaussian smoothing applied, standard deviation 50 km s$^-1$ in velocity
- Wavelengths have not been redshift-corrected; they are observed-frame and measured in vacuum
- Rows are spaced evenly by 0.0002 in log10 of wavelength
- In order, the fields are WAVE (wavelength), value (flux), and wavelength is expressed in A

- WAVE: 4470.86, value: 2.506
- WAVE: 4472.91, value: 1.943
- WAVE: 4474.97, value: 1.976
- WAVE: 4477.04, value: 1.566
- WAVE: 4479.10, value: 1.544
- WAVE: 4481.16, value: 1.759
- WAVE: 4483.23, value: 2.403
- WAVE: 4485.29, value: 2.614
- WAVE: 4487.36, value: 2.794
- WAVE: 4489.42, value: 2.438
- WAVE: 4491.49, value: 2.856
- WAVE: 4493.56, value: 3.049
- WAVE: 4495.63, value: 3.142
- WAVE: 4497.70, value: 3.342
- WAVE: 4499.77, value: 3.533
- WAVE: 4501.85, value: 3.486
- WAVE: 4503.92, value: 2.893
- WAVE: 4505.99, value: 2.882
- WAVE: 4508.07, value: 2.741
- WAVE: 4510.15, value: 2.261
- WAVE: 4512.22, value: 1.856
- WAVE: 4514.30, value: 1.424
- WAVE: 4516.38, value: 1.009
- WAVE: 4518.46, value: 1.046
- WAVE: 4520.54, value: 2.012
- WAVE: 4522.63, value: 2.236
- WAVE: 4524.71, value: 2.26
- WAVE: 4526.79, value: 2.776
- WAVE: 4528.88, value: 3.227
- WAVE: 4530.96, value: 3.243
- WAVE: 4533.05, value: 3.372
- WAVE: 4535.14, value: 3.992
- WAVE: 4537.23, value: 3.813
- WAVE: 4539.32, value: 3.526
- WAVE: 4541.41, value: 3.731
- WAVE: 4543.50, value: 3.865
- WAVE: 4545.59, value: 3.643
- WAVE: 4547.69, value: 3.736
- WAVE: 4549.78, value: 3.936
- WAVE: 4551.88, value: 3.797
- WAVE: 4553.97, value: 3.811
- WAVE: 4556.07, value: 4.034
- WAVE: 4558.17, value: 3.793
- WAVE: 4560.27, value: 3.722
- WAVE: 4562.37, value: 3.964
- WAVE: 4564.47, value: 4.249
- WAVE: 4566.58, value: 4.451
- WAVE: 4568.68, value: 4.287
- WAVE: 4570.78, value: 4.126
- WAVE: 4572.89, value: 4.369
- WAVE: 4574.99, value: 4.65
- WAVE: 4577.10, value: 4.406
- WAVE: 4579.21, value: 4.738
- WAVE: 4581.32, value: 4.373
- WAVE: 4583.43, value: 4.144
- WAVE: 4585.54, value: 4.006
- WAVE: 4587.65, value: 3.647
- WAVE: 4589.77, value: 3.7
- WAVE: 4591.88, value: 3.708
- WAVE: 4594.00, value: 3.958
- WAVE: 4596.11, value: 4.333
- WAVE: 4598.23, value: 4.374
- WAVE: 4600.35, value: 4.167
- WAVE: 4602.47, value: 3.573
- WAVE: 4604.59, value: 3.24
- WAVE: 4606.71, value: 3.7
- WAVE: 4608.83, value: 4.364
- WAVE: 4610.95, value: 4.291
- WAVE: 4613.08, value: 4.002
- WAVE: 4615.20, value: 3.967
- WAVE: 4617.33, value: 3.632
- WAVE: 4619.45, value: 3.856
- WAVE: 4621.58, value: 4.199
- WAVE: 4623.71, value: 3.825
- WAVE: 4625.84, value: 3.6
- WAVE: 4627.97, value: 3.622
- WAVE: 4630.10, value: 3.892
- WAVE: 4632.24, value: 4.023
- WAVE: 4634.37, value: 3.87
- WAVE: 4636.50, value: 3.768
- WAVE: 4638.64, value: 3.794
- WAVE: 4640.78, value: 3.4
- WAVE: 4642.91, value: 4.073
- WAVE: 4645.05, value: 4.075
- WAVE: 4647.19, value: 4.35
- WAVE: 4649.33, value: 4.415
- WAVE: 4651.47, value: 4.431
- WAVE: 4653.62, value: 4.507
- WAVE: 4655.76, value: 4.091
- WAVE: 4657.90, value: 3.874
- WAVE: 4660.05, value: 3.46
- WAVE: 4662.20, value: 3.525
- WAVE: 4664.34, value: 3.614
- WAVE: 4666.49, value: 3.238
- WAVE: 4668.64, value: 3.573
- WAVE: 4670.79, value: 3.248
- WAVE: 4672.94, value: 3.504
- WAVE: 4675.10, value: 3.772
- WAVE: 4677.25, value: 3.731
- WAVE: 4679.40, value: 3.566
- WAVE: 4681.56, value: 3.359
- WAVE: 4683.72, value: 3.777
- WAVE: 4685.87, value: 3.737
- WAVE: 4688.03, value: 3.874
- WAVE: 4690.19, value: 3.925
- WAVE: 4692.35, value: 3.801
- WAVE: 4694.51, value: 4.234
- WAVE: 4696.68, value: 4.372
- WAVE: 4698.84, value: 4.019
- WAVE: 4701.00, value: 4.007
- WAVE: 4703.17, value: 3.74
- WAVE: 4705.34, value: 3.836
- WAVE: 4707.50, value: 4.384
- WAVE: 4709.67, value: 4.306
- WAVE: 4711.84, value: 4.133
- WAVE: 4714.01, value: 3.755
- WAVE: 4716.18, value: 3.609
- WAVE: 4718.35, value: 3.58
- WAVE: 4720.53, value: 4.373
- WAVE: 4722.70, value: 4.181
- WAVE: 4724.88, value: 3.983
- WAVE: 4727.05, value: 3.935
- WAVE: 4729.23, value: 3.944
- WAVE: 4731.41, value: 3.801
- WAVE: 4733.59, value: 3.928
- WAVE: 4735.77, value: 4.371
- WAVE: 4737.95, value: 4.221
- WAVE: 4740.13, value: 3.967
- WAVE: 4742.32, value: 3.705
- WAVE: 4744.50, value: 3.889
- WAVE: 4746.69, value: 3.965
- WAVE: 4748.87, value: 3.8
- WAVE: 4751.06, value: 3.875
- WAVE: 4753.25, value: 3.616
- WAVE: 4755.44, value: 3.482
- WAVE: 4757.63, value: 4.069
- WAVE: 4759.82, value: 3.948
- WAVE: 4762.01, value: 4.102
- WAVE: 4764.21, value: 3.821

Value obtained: 2.4 A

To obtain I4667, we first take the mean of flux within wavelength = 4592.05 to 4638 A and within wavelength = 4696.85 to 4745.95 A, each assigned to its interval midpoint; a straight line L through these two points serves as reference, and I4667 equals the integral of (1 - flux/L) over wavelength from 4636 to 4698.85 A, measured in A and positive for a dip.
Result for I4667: 1.9 A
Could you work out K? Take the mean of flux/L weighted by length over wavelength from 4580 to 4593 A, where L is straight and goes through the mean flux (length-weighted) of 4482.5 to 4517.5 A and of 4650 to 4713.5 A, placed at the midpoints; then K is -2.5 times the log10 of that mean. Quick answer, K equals -0.224 mag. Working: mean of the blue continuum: 2.63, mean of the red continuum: 3.85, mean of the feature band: 3.94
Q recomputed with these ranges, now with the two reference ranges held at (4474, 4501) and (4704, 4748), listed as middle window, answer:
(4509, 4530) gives 5.6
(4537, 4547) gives -2.9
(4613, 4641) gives -3.6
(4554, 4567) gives -4.4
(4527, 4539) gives -2.8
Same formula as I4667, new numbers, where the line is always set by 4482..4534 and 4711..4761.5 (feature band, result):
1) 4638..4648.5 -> -1.8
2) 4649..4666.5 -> -2.4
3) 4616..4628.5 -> -2.1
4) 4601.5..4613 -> -2.5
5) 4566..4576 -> -4.8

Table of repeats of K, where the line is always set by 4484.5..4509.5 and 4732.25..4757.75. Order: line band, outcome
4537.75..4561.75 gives -0.19 mag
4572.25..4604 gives -0.24 mag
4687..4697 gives -0.09 mag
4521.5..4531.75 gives 0.13 mag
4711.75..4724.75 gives -0.04 mag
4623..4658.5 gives -0.14 mag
